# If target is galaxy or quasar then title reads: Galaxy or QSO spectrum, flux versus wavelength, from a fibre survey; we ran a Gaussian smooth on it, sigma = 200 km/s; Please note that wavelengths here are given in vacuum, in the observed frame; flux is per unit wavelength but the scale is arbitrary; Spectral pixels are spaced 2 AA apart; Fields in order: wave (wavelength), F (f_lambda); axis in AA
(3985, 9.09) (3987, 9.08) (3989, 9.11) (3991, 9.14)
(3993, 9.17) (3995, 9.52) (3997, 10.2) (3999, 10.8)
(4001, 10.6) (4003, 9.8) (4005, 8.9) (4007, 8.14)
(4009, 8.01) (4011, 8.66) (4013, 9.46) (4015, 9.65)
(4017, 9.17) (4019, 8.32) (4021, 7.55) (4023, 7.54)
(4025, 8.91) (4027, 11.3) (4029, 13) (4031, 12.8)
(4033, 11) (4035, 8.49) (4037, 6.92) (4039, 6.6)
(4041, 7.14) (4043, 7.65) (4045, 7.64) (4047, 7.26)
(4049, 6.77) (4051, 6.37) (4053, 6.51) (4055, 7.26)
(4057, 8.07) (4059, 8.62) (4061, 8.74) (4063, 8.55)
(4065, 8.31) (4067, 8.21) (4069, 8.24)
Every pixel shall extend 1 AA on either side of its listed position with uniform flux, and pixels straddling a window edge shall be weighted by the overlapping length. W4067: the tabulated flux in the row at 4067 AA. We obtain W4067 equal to 8.21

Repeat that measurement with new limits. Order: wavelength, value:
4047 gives 7.26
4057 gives 8.07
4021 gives 7.55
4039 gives 6.6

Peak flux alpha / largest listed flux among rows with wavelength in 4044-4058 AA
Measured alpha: 8.07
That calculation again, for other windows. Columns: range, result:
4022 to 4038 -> 13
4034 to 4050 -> 8.49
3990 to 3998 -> 10.2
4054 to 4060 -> 8.62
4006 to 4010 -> 8.14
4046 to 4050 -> 7.26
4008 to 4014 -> 9.46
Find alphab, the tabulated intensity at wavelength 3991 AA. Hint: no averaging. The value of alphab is 9.14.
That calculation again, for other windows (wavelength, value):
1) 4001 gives 10.6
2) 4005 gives 8.9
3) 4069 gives 8.24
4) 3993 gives 9.17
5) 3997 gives 10.2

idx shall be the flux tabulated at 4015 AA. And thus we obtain 9.65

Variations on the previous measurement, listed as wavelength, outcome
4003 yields 9.8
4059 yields 8.62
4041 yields 7.14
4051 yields 6.37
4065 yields 8.31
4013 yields 9.46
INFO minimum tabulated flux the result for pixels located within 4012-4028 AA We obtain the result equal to 7.54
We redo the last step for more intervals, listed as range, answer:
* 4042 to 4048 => 7.26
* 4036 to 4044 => 6.6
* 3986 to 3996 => 9.08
